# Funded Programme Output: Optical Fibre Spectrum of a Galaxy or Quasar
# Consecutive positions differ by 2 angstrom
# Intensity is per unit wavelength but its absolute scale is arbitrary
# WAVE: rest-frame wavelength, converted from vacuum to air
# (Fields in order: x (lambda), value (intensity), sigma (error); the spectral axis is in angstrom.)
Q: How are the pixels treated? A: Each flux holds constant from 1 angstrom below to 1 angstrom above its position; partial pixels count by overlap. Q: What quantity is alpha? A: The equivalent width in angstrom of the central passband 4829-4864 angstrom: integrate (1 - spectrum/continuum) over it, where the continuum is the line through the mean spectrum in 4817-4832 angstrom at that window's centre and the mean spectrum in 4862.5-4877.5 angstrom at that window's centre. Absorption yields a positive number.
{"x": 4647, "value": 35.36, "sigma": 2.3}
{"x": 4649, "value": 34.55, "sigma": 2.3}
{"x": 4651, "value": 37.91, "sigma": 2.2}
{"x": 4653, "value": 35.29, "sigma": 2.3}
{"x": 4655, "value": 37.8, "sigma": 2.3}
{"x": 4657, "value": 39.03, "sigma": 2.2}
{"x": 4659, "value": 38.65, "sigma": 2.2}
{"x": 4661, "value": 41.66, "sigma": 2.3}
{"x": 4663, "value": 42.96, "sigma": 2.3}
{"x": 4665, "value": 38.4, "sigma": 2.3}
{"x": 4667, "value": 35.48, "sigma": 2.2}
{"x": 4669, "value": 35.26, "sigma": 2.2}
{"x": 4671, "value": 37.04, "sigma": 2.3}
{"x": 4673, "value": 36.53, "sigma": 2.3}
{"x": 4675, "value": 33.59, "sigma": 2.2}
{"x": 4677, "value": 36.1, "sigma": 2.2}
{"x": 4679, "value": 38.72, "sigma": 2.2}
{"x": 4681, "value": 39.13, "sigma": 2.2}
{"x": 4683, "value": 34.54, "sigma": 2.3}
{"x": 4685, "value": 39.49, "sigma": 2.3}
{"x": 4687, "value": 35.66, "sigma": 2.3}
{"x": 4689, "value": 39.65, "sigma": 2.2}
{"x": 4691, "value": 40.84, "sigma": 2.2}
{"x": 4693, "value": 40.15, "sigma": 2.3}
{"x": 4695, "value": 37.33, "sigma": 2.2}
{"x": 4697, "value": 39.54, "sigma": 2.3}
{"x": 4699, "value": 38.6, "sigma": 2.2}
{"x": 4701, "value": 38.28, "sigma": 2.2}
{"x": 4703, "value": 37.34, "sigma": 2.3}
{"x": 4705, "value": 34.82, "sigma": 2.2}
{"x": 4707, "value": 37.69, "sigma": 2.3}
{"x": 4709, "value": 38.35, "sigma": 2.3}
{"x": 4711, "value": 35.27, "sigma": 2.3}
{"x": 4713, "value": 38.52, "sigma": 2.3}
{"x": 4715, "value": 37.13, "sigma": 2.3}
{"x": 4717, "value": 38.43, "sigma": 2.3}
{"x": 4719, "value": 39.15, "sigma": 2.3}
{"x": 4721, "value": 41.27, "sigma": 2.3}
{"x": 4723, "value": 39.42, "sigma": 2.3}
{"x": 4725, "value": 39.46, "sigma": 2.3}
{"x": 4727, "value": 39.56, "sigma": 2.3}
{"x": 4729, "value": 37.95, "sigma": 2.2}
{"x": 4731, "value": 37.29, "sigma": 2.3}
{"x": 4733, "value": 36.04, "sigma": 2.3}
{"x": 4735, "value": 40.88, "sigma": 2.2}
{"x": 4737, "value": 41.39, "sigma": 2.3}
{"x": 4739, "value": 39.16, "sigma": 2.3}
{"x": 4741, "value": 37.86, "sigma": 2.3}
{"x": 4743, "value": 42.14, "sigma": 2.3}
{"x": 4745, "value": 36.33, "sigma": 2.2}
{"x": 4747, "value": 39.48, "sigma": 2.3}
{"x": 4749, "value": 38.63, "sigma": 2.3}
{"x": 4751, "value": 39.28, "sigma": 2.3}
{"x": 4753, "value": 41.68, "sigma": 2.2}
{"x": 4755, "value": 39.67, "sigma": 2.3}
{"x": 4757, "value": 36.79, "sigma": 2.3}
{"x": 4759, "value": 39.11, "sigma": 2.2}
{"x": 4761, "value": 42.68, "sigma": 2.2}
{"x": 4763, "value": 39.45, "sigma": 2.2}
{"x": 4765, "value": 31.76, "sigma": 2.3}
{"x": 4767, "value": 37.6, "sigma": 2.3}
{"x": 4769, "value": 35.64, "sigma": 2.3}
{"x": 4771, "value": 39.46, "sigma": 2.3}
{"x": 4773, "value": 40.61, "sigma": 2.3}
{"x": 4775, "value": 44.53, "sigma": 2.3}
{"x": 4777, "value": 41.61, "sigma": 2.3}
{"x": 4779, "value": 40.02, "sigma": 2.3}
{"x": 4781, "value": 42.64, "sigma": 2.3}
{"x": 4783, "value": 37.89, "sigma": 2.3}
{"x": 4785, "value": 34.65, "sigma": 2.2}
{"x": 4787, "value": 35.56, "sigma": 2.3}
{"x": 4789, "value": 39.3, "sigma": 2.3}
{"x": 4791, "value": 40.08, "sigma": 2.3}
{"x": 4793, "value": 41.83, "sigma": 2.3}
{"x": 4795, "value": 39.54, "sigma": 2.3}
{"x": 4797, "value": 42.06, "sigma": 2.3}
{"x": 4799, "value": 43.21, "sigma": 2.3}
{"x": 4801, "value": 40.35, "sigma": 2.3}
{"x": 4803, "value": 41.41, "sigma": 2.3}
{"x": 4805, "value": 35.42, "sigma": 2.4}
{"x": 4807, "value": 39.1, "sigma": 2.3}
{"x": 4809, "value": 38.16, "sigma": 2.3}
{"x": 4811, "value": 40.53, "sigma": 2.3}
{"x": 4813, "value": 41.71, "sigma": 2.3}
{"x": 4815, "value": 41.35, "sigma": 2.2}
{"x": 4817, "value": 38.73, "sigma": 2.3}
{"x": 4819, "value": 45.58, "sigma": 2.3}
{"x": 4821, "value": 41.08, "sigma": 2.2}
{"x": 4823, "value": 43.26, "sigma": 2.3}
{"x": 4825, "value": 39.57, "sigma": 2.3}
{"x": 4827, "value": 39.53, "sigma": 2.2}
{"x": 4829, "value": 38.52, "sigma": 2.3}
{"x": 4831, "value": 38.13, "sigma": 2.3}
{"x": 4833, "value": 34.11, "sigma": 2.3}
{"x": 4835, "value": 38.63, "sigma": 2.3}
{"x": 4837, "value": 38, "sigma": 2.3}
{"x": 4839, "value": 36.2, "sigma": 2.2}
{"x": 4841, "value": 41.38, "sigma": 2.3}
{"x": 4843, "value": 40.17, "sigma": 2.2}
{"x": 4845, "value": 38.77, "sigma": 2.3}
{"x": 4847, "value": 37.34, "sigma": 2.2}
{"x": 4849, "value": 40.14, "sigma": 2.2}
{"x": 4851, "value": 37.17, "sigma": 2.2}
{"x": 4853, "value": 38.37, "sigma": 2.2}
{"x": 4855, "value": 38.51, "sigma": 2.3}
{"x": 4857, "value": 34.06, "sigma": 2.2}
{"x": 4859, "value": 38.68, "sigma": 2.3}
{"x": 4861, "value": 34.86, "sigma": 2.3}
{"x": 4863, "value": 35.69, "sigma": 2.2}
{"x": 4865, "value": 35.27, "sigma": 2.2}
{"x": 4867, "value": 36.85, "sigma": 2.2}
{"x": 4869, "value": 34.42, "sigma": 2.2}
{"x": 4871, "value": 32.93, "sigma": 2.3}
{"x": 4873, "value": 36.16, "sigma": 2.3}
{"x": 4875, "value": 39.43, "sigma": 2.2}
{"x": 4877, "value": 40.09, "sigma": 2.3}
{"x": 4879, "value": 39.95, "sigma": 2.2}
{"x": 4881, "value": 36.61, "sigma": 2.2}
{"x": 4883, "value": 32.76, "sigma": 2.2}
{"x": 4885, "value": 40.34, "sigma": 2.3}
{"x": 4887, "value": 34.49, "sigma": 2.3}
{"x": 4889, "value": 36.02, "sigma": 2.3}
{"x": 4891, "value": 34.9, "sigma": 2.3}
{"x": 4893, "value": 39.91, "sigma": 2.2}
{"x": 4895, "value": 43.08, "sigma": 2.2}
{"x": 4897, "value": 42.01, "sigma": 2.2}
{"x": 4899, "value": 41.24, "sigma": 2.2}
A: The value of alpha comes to 0.8 angstrom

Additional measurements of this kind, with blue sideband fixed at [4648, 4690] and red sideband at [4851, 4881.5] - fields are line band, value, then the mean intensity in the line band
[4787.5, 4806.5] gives -1.6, 40.2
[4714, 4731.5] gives -0.7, 38.9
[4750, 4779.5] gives -1.7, 39.3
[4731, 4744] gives -0.7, 39.4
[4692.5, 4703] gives -0.3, 38.6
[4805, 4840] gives -2.3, 39.4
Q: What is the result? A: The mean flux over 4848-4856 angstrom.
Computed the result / 38.5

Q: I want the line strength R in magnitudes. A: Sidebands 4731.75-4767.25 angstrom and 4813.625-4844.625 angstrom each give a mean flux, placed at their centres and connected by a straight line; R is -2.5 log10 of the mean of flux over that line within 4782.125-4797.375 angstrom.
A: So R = 0.01 mag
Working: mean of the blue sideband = 38.9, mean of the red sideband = 39.6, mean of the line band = 38.7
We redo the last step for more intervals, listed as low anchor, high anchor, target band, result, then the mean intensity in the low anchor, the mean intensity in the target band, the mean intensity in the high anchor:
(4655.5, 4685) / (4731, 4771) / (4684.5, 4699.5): -0.026 mag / 37.7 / 38.9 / 38.7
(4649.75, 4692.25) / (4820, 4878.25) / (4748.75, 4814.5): -0.046 mag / 37.8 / 39.5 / 37.8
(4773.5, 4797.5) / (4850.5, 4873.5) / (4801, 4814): -0.018 mag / 39.9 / 39.5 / 36.1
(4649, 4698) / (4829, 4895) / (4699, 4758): -0.025 mag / 37.9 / 38.6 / 37.3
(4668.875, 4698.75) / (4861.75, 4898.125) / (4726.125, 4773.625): -0.035 mag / 37.7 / 38.8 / 37.3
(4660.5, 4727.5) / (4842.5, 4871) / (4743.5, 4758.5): -0.036 mag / 38.1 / 39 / 37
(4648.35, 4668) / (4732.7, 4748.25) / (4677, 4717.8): 0.023 mag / 38.2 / 37.9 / 39.3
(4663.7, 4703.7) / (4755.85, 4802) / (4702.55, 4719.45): 0.022 mag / 37.6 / 37.4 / 39.4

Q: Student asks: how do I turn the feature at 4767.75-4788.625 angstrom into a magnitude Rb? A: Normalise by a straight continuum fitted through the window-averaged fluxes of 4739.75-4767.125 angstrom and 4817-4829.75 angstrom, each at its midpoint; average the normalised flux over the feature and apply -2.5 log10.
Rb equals 0.01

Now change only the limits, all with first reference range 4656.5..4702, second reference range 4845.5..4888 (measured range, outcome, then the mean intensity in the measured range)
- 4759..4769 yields -0.01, 37.8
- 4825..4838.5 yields -0.02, 37.9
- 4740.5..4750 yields -0.04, 38.9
